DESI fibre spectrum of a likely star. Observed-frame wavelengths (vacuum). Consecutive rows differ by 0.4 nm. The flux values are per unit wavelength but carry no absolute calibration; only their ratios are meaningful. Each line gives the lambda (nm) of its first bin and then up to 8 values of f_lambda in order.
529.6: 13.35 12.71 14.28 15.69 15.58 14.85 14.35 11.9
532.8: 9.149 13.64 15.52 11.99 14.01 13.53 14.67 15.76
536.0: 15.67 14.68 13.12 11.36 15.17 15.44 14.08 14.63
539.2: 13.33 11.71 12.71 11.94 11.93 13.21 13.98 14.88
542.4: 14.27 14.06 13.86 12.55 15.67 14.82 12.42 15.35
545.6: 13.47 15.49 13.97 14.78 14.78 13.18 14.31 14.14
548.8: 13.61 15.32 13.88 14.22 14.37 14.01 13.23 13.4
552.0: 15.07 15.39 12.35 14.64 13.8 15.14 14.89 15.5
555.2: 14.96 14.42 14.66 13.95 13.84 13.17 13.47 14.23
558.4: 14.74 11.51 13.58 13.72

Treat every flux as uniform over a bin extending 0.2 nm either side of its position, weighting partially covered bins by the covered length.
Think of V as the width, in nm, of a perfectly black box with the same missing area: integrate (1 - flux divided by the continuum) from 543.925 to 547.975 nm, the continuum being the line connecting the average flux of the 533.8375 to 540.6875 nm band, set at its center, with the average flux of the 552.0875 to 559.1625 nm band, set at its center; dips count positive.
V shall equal -0.12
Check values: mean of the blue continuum 13.7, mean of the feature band 14.4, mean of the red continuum 14.2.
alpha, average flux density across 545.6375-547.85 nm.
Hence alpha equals 14.4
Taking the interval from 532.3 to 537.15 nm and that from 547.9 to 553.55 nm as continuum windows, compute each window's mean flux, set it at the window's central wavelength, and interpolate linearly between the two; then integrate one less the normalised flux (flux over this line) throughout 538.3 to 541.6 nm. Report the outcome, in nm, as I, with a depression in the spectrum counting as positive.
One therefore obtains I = 0.19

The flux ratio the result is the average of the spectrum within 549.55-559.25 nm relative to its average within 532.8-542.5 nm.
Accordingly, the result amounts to 1.03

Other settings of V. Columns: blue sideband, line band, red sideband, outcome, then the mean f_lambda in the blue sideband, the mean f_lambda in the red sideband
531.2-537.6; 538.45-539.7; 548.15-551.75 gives 0.03 nm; 13.7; 14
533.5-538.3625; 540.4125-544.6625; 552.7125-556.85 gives 0.14 nm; 14.2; 14.5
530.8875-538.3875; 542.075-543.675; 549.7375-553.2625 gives 0.01 nm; 13.9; 14.1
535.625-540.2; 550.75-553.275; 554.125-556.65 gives 0.10 nm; 13.9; 14.7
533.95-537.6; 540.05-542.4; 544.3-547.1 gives 0.16 nm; 14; 14.3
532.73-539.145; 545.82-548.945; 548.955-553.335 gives -0.04 nm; 14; 14.2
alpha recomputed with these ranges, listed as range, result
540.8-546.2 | 14.1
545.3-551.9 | 14.2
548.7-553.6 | 14.1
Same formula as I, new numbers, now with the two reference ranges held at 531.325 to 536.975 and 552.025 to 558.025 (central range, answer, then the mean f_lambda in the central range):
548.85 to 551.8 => 0.03 nm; 14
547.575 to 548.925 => 0.02 nm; 13.9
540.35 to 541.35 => 0.11 nm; 12.4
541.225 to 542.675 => -0.02 nm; 14.2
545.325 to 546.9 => -0.04 nm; 14.4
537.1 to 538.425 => -0.03 nm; 14.2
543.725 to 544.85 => -0.03 nm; 14.4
